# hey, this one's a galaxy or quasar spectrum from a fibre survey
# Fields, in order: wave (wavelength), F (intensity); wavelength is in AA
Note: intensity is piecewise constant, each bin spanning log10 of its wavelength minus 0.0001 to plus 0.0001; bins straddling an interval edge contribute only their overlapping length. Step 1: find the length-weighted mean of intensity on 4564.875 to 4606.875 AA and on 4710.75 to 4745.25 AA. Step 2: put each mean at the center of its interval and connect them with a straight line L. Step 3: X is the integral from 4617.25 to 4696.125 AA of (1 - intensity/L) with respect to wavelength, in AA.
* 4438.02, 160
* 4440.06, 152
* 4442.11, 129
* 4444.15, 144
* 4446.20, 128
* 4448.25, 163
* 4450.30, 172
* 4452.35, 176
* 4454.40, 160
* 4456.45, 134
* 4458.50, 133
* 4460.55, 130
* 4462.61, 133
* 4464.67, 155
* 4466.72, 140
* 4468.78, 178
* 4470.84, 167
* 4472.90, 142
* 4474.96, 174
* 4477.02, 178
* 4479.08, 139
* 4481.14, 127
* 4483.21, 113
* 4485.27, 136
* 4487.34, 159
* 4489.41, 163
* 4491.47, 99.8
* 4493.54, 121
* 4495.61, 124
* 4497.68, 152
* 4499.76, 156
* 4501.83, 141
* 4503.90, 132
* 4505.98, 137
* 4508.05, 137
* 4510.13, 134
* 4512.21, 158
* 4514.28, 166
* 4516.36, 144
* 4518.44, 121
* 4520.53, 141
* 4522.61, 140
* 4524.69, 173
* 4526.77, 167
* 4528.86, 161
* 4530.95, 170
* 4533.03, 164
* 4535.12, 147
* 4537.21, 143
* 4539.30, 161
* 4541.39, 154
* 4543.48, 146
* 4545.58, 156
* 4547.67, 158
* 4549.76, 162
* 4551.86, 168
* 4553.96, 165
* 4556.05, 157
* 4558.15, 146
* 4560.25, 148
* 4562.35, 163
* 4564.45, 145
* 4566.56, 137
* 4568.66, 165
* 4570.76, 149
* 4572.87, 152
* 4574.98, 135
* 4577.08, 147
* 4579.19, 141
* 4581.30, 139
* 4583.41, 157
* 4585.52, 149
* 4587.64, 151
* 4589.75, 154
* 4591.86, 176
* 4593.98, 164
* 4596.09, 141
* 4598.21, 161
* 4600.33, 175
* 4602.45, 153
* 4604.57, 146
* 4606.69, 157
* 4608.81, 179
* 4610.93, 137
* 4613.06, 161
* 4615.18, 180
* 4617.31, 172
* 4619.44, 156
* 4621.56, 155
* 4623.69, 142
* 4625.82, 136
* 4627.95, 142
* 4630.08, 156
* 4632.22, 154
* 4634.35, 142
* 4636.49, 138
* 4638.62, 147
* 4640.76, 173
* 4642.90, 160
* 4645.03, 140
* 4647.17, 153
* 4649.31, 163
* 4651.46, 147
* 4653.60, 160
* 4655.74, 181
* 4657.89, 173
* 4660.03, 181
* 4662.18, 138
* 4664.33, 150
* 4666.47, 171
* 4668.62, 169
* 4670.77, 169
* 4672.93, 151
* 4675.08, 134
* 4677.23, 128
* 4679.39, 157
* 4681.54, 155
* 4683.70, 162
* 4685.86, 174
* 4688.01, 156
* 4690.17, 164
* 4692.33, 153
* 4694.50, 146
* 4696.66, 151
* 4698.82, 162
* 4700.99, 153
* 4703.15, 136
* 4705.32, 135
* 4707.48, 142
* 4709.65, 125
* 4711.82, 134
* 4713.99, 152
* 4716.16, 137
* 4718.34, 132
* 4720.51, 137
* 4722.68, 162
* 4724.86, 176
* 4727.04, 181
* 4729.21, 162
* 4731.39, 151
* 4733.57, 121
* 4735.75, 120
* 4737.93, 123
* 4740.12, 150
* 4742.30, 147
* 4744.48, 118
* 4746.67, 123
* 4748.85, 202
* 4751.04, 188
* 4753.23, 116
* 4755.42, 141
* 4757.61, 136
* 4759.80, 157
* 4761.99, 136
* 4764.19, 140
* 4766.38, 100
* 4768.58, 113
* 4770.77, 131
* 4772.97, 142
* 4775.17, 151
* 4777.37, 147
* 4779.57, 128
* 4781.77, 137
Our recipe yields -3.7 AA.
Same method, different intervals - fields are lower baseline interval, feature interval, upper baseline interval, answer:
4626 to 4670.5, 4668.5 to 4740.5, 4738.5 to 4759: 1.2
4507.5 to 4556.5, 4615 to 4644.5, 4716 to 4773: -0.8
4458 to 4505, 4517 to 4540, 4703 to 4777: -1.6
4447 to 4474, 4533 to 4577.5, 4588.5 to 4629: 0.7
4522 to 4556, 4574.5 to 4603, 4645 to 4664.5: 1.0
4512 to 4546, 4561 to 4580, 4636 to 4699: 0.8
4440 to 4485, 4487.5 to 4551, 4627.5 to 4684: 1.0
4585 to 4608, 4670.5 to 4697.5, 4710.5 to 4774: -0.9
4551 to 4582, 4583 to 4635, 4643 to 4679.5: -0.9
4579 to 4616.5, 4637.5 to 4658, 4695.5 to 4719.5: -1.2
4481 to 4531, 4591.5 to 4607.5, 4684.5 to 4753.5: -1.5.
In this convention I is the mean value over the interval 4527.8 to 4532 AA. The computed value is 165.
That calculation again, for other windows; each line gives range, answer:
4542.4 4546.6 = 151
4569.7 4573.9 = 151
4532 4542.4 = 154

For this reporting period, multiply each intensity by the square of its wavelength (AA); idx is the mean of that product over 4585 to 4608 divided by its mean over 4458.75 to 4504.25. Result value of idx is 1.2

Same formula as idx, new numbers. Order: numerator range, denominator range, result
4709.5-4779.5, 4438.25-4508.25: 1.10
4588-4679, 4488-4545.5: 1.12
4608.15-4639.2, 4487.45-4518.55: 1.15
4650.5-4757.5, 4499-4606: 1.06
